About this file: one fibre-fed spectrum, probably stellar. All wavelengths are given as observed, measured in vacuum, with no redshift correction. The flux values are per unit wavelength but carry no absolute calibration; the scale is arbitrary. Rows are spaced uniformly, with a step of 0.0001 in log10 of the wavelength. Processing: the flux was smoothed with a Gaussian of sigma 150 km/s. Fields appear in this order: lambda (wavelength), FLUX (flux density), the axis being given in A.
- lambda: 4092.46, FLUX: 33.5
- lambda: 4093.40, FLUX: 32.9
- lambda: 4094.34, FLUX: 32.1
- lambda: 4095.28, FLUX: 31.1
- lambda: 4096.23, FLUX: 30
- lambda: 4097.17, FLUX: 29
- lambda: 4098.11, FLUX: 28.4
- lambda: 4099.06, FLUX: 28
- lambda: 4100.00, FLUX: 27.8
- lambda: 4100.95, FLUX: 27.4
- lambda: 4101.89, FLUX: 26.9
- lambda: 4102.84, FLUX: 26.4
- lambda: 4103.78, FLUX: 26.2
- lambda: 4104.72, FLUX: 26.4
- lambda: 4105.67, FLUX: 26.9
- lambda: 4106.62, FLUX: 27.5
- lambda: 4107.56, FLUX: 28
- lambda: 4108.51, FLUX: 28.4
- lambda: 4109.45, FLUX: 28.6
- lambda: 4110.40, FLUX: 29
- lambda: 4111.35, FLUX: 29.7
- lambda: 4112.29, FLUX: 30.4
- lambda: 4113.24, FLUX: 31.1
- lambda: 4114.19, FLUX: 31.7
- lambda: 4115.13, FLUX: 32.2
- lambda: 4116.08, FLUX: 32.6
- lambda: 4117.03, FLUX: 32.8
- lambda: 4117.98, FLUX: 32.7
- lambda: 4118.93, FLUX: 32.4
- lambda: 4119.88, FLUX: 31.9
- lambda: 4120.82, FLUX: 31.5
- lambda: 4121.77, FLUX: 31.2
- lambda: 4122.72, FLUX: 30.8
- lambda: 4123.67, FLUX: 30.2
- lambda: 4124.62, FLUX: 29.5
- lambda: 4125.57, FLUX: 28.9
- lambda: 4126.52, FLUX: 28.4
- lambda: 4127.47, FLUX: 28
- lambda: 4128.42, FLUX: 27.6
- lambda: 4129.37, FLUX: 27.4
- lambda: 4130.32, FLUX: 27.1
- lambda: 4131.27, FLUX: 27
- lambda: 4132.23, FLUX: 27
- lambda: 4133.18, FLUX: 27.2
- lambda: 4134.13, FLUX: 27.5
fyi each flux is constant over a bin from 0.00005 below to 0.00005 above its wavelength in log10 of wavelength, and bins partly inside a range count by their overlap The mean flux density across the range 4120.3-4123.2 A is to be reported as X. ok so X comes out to 31.2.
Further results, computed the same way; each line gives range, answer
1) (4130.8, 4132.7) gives 26.9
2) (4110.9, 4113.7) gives 30.4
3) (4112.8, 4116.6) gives 31.9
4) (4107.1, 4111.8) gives 28.7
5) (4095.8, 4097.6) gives 29.6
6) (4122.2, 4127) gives 29.6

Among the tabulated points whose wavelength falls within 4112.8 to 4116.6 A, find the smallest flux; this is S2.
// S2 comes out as 31.1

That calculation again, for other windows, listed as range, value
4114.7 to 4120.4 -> 31.9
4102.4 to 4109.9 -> 26.2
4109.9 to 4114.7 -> 29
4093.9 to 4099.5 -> 28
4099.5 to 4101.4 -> 27.4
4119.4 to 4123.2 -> 30.8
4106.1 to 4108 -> 27.5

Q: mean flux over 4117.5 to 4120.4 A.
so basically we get 32.4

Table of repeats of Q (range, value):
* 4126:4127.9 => 28.2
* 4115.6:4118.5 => 32.6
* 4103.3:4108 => 27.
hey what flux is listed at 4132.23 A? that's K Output 27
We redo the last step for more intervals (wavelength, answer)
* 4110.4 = 29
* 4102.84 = 26.4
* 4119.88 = 31.9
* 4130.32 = 27.1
